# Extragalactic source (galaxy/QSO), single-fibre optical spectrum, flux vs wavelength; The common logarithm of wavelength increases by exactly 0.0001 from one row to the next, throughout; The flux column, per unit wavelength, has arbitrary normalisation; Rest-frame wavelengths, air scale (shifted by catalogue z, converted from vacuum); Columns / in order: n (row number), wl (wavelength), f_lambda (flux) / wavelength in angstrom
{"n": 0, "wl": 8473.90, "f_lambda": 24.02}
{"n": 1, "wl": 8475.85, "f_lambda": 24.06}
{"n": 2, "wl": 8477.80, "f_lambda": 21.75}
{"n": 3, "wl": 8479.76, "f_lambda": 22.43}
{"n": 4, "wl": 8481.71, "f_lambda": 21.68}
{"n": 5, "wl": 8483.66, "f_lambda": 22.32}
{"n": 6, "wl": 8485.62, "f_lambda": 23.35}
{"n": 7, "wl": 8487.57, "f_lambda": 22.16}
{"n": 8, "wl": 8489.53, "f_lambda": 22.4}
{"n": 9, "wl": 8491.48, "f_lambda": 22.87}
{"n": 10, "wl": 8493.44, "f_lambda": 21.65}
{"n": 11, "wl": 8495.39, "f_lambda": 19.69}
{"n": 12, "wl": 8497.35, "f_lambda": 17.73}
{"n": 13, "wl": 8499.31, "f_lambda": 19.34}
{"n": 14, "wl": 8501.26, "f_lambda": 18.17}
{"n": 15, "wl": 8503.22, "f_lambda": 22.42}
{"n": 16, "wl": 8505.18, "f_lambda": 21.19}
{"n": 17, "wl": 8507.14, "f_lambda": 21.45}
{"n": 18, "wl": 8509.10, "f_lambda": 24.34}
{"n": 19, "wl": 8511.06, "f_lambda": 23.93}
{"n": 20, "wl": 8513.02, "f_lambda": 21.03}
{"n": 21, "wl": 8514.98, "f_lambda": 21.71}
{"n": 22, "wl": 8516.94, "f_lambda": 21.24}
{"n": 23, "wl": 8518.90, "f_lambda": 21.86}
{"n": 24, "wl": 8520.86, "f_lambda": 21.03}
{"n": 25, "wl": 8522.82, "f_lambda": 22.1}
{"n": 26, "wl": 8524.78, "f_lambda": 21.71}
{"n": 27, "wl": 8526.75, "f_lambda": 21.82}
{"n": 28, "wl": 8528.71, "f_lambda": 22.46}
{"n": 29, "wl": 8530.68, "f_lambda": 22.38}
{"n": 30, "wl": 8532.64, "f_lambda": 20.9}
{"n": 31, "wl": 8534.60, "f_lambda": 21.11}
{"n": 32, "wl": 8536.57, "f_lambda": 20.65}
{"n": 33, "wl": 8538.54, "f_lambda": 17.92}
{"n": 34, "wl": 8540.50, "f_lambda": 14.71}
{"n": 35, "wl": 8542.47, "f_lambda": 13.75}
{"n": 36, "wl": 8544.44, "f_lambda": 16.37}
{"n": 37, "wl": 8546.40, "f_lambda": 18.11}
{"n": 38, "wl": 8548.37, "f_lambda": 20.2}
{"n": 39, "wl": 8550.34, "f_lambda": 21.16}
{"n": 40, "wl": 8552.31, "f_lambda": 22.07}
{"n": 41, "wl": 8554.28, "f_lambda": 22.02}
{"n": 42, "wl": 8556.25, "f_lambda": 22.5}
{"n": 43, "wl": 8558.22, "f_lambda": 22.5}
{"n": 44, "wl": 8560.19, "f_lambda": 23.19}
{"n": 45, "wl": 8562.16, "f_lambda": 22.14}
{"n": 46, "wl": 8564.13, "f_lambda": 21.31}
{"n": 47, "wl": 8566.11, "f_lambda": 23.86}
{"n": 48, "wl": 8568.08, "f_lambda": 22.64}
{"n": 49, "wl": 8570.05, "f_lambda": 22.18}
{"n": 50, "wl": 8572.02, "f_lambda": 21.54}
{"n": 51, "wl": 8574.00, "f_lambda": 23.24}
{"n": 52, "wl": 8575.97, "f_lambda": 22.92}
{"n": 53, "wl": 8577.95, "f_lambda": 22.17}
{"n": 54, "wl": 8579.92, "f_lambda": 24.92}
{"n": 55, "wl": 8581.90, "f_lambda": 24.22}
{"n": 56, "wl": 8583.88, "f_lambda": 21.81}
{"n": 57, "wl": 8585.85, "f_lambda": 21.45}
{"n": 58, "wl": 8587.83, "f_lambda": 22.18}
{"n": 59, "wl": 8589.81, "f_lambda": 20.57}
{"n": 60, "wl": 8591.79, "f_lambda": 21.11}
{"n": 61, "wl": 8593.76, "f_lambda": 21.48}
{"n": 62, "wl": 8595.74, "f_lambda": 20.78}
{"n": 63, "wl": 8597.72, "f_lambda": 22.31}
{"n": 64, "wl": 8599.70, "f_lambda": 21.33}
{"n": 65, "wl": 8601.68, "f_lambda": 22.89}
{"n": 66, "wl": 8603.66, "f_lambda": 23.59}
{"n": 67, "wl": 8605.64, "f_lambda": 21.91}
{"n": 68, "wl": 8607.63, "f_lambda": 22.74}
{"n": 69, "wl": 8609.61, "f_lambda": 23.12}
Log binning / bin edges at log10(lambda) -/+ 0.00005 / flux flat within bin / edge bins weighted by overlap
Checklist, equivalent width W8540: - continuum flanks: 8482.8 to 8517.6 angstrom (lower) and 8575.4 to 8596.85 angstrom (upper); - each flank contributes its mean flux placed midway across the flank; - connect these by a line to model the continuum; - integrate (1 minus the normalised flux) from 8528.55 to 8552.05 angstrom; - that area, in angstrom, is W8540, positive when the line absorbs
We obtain 2.9 angstrom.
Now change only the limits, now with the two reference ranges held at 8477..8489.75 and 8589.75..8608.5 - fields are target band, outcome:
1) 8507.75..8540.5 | 1.1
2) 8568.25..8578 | -0.2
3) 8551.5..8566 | -0.2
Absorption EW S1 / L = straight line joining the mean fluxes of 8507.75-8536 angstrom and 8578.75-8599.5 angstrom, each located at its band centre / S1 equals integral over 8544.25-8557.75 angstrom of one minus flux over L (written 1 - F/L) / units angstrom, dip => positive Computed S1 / 0.8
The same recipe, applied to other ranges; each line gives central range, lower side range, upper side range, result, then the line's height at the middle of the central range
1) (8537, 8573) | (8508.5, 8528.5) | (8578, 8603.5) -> 2.7 angstrom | 22.1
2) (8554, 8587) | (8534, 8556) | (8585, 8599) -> -3.8 angstrom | 20.3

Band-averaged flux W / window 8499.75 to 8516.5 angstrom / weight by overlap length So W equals 21.7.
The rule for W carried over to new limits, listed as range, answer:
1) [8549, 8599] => 22.2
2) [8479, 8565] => 21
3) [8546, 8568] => 21.9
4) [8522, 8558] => 20.1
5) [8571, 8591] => 22.5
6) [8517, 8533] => 21.8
